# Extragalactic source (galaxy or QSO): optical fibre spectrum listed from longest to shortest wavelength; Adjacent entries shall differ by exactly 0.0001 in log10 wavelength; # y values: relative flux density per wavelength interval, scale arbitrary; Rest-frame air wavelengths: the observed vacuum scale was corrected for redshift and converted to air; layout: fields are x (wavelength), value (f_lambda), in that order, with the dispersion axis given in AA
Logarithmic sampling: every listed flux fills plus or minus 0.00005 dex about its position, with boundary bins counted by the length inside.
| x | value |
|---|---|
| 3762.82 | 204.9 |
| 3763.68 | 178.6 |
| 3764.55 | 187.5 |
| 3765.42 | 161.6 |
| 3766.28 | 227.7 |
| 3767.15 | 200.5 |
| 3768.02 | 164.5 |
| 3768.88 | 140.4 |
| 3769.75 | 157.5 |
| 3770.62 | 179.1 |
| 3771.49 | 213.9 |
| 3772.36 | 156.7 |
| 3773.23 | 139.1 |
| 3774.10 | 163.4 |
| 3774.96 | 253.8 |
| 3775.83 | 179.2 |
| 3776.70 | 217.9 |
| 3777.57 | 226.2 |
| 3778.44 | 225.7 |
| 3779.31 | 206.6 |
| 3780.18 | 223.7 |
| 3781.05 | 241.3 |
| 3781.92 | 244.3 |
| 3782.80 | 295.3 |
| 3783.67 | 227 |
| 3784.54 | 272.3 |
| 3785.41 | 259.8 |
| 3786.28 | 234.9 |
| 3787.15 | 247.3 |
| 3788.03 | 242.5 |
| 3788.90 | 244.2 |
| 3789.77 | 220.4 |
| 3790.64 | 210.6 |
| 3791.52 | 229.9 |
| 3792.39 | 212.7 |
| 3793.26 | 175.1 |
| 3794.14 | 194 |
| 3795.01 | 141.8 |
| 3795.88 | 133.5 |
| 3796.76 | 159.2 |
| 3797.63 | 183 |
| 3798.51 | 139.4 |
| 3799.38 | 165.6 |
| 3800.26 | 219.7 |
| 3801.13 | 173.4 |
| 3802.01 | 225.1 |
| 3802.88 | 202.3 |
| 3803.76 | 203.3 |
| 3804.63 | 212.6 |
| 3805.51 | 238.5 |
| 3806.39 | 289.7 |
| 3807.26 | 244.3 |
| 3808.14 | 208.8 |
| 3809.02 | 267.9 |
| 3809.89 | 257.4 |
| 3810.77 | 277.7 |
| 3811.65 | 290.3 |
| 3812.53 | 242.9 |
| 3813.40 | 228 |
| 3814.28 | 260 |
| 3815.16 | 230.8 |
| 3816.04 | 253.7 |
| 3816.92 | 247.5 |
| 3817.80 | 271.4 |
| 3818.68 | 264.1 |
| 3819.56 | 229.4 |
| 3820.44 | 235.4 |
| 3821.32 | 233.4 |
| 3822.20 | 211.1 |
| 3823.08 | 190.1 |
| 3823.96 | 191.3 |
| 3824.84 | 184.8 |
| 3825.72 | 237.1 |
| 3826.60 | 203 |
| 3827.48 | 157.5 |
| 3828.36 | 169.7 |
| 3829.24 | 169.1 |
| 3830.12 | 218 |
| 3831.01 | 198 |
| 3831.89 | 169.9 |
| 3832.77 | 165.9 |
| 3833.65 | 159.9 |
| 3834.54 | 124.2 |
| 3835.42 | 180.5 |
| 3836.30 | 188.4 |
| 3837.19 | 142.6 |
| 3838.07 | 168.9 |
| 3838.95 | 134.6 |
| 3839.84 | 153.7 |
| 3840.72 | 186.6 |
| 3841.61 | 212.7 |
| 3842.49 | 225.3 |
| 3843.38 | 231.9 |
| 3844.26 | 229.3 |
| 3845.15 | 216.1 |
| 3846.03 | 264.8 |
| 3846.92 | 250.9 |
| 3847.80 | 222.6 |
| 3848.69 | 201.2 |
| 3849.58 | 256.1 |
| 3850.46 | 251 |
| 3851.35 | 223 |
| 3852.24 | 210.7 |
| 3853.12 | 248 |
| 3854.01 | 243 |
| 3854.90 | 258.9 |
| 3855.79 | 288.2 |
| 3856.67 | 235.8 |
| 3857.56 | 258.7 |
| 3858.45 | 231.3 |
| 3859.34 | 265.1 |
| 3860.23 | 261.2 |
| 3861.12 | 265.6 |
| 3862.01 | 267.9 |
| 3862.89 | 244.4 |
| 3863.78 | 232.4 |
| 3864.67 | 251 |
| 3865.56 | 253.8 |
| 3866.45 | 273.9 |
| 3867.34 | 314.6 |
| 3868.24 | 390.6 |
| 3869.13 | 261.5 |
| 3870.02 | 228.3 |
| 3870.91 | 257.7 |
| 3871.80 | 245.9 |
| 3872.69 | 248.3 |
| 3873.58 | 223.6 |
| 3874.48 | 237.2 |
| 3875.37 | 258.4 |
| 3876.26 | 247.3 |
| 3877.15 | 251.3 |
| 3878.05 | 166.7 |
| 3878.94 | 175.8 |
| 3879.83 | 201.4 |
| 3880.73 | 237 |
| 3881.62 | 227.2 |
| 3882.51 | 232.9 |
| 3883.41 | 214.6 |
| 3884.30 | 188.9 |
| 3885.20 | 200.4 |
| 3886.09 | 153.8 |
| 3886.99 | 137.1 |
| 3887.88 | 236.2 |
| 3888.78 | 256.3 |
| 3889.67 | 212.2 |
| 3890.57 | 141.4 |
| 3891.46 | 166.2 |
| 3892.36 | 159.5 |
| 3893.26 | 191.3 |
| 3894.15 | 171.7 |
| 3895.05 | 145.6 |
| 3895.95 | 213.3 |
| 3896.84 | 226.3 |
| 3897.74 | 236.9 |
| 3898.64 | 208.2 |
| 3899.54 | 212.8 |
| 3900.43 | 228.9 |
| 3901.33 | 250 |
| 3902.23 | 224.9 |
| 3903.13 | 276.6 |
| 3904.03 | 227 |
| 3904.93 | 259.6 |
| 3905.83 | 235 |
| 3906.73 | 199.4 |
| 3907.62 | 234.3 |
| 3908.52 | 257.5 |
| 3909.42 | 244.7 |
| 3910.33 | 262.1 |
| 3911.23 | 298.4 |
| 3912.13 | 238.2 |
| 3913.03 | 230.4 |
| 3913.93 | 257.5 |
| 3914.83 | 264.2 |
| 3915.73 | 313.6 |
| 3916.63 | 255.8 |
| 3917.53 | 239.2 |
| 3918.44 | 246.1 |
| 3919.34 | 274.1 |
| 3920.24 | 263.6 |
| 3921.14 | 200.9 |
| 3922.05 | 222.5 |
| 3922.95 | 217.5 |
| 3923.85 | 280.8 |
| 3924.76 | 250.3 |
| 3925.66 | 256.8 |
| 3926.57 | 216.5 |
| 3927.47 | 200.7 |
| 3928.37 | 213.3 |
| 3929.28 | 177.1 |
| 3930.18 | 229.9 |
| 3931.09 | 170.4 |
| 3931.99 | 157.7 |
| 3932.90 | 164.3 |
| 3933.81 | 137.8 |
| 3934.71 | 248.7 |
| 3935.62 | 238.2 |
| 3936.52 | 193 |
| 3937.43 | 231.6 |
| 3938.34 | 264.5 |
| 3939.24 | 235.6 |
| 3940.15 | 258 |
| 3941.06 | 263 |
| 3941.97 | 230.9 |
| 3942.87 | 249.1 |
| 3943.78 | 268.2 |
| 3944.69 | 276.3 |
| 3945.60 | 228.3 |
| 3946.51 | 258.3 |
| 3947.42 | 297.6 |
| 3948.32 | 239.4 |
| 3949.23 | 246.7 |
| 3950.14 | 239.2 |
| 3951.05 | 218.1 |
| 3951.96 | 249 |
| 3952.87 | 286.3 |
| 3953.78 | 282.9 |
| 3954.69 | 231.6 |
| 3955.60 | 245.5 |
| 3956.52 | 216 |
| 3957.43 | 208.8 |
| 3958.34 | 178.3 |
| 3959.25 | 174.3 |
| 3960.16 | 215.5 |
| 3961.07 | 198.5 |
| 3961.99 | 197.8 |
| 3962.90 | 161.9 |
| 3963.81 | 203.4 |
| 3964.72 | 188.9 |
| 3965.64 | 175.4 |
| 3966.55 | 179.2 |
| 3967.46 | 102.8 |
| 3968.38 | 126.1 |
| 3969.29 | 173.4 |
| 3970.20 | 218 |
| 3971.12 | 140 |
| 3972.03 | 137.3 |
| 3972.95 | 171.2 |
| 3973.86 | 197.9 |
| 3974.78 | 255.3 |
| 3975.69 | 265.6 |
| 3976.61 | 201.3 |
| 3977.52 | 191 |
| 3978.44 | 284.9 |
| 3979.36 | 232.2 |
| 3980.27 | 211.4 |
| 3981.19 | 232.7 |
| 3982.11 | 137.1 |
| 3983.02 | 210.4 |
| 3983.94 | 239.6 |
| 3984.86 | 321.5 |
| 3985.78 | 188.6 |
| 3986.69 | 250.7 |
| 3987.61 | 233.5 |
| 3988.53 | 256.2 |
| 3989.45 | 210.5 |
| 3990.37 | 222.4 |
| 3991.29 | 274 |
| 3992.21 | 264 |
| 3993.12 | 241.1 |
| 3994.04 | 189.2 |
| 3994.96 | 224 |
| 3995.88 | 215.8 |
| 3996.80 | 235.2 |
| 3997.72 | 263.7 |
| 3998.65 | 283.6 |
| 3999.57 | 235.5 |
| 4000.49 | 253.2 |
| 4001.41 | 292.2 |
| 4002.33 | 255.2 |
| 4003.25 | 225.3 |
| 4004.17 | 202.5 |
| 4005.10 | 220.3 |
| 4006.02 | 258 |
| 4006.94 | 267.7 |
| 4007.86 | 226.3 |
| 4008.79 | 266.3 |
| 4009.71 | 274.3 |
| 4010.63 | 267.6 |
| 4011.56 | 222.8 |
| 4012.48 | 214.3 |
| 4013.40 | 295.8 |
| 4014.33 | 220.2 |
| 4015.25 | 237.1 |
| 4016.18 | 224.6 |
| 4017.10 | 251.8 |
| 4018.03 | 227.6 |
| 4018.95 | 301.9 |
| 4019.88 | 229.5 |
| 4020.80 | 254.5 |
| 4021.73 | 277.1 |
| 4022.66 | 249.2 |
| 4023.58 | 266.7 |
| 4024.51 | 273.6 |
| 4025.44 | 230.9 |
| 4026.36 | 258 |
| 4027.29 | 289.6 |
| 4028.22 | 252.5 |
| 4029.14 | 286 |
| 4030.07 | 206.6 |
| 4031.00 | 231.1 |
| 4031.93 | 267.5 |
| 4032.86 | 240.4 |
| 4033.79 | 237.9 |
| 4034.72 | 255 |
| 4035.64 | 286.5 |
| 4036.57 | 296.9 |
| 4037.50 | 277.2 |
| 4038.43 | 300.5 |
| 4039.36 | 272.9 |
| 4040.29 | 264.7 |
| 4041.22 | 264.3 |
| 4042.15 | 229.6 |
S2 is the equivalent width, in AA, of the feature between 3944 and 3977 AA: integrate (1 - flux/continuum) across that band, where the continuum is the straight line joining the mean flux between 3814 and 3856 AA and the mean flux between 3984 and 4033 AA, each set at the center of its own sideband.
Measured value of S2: 3.6 AA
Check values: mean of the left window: 211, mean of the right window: 248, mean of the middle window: 211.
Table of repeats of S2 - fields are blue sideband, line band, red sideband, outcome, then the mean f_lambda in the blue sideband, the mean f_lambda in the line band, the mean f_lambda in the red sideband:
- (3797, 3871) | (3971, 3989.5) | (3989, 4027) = 1.8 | 225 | 219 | 247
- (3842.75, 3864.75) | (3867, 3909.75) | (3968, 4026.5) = 3.3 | 244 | 223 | 234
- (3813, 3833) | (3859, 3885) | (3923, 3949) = -2.8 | 214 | 245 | 230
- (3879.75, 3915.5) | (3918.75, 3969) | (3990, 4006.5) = 2.0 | 220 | 221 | 242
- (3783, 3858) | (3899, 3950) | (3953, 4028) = -3.3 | 216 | 238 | 228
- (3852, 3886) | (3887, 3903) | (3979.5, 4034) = 2.6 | 244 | 204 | 244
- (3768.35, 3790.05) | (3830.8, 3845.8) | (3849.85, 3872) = 3.9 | 216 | 183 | 259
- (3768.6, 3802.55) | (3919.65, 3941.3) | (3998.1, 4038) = 1.3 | 205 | 220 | 253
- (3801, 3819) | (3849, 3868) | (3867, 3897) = -2.5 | 243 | 255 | 218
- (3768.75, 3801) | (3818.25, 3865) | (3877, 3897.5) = -3.7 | 205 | 215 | 196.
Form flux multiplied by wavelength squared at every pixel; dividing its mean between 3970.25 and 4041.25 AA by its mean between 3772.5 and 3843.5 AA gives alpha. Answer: 1.3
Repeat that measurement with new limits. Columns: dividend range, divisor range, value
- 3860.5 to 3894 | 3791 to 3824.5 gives 1.08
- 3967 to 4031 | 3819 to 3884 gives 1.13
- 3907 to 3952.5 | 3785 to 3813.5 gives 1.17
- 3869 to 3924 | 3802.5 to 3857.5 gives 1.07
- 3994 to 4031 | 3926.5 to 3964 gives 1.15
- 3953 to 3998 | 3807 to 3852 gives 1.07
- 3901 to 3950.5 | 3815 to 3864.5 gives 1.15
